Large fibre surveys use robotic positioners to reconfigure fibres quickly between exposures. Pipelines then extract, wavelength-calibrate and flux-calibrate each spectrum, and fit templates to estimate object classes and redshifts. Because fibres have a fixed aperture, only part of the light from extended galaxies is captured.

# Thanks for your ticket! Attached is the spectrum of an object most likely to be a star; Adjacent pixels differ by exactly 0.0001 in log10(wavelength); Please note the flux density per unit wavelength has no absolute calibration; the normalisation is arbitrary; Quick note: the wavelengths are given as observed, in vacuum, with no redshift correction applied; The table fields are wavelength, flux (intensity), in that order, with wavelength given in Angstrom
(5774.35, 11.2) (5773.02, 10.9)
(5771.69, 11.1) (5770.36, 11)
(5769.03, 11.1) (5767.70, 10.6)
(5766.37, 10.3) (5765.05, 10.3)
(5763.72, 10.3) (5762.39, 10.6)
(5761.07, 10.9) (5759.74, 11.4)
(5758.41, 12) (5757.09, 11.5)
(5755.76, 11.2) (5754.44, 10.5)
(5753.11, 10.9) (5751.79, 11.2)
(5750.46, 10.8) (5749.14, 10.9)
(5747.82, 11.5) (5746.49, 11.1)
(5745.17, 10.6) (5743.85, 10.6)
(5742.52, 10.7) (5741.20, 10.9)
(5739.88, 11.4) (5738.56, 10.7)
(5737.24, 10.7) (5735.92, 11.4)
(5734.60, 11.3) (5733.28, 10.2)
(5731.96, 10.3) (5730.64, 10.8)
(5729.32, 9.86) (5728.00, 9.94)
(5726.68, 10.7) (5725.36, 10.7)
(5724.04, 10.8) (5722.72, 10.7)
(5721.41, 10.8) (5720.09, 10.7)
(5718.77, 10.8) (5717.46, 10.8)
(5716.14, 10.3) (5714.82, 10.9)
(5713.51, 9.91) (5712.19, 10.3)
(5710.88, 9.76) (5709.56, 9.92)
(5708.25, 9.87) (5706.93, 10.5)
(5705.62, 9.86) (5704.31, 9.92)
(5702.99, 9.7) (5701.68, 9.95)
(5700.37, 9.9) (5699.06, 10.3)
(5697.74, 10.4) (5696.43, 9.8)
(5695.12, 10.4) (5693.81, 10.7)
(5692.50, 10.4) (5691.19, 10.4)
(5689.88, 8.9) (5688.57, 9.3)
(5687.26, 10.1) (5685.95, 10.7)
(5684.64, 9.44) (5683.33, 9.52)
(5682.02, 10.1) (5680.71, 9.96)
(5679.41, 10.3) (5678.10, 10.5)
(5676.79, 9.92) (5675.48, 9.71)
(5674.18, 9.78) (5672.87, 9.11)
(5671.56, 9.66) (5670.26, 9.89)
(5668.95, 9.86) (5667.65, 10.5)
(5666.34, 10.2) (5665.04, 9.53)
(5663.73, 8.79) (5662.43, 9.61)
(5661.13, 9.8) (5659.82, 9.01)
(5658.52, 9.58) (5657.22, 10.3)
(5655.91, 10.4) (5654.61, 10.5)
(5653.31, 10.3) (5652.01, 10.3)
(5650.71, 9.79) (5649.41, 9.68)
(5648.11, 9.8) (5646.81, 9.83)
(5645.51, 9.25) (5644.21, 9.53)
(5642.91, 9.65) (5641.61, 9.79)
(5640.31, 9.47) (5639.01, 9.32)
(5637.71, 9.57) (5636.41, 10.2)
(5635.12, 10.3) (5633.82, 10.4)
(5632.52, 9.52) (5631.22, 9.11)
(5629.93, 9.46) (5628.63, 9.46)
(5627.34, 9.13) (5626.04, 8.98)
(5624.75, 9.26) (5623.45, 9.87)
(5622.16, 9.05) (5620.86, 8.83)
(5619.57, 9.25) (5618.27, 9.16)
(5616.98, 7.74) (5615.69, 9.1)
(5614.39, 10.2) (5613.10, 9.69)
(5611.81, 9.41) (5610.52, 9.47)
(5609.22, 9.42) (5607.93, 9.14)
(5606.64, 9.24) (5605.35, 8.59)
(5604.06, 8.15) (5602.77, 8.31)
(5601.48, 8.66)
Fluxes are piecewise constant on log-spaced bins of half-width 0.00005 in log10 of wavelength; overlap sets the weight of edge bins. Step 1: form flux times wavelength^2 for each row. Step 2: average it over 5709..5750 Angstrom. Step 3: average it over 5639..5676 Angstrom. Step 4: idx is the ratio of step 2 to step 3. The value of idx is 1.1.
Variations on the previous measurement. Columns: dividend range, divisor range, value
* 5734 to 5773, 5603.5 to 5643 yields 1.23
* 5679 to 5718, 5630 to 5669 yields 1.05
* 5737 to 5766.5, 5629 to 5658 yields 1.15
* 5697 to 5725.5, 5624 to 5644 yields 1.11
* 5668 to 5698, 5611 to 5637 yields 1.08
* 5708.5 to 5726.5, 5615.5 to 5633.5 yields 1.18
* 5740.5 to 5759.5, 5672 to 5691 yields 1.15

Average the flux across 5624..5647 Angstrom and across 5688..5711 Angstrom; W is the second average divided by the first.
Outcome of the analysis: 1.0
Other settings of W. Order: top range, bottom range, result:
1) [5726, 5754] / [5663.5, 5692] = 1.10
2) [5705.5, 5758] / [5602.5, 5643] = 1.14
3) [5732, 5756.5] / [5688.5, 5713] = 1.09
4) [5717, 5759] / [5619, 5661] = 1.12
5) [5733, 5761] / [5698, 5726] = 1.07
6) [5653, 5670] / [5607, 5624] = 1.07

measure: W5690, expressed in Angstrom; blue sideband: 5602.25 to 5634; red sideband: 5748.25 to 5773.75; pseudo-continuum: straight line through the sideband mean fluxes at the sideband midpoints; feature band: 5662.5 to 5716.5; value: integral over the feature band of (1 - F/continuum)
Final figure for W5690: 0.5 Angstrom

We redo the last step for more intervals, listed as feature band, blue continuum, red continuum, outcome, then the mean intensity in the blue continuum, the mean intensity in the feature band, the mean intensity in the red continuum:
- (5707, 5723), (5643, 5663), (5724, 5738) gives 0.1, 9.84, 10.4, 10.6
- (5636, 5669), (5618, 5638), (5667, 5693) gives -0.4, 9.48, 9.79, 9.9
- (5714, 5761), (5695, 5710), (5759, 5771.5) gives -1.9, 10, 10.8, 10.7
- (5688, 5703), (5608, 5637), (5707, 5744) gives 0.3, 9.4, 10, 10.6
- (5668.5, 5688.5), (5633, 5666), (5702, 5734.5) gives 0.3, 9.79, 9.88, 10.3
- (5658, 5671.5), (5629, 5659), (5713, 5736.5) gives 0.5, 9.83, 9.68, 10.6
